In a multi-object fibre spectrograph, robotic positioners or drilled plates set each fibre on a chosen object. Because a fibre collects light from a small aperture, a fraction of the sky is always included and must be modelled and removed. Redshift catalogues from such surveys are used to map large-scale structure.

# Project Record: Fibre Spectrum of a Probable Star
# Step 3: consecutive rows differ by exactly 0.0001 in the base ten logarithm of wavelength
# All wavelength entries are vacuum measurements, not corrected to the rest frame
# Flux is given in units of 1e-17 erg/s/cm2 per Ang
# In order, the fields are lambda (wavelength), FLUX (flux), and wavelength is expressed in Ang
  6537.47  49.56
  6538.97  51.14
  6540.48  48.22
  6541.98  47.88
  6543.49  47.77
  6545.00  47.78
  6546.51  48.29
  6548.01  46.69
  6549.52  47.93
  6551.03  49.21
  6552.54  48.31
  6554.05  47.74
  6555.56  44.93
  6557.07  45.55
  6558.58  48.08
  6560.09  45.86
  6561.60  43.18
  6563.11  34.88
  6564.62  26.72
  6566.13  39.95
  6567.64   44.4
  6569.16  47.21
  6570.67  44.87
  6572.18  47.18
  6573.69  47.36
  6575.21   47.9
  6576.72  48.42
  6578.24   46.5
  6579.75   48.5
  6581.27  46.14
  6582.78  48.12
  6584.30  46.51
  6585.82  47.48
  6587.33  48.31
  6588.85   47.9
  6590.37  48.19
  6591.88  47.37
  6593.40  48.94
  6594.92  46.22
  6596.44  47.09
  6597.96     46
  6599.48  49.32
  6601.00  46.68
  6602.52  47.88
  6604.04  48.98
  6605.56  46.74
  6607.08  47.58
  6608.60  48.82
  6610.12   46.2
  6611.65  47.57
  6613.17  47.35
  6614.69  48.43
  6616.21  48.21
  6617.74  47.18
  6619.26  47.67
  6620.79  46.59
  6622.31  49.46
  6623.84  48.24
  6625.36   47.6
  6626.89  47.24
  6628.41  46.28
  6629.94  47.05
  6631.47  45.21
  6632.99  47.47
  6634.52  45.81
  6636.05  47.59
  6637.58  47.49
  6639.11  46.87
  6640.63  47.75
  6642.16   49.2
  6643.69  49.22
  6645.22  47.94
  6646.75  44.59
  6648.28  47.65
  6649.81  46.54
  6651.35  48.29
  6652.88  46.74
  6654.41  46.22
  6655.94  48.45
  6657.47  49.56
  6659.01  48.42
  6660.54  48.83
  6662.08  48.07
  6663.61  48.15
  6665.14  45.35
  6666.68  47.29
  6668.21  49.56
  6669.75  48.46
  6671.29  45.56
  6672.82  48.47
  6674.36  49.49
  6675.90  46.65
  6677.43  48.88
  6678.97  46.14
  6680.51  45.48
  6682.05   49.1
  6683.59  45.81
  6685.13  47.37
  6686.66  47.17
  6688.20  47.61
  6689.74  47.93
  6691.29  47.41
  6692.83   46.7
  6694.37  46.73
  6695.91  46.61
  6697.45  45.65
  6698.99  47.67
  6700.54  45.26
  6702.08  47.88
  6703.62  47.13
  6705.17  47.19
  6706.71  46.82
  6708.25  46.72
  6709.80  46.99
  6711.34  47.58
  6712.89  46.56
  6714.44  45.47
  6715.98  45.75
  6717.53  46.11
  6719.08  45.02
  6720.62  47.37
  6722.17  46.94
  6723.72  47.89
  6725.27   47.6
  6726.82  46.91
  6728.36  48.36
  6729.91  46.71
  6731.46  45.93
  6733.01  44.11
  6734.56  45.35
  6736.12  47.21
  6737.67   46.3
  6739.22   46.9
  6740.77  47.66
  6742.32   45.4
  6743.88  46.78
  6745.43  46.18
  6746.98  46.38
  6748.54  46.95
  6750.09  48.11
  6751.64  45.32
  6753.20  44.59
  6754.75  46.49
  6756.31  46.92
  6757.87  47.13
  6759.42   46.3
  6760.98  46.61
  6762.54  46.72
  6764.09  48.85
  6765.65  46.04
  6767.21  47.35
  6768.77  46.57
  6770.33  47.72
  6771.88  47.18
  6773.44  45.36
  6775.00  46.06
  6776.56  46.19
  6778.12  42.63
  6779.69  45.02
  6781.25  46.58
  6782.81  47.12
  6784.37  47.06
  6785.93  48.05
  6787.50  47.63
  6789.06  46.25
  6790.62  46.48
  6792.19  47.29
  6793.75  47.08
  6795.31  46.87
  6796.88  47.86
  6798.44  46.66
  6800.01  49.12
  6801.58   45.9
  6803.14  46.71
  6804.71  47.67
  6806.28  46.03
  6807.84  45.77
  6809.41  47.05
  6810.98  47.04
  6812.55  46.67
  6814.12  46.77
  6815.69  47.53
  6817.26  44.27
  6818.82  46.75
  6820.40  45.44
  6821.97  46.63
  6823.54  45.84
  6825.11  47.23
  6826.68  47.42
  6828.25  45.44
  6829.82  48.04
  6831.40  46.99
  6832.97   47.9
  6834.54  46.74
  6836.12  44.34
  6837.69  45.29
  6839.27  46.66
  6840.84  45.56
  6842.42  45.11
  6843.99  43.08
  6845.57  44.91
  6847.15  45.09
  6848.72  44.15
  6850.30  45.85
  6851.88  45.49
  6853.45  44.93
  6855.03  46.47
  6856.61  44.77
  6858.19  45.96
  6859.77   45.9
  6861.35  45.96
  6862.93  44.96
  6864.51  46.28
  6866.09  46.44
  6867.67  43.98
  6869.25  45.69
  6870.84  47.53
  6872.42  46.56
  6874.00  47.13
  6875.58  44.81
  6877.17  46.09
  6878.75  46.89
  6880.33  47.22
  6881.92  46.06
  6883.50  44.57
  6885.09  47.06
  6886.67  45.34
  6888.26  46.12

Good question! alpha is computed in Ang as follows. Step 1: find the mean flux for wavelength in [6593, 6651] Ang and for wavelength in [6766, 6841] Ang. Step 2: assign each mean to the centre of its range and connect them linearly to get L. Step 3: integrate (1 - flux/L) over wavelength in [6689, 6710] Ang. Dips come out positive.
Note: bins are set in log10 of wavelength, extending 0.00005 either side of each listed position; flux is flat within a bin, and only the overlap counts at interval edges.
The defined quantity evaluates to 0.1 Ang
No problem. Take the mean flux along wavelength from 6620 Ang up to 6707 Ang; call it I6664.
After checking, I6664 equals 47.4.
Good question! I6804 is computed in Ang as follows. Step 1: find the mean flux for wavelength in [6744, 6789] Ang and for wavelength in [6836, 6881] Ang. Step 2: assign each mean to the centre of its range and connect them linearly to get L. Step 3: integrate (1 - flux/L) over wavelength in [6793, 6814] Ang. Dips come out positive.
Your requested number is -0.3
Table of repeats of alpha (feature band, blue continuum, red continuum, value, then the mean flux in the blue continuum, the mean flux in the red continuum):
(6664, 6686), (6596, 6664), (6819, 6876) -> -0.1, 47.6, 45.9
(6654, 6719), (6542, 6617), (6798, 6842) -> -1.0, 46.5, 46.5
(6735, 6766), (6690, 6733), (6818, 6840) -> 0.0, 46.7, 46.5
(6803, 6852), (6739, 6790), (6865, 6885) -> 0.2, 46.5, 46.1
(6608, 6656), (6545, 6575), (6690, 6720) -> -1.8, 44.8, 46.6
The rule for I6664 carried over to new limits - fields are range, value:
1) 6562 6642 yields 46.6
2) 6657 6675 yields 48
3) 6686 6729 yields 46.9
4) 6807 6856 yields 46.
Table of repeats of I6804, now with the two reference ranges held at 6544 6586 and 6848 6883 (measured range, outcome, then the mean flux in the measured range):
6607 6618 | -0.51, 47.7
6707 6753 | -0.84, 46.5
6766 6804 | -0.76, 46.7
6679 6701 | -0.59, 46.9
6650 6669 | -0.93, 47.9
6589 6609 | -0.92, 47.7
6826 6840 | -0.21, 46.5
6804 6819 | -0.24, 46.6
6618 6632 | -0.52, 47.3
